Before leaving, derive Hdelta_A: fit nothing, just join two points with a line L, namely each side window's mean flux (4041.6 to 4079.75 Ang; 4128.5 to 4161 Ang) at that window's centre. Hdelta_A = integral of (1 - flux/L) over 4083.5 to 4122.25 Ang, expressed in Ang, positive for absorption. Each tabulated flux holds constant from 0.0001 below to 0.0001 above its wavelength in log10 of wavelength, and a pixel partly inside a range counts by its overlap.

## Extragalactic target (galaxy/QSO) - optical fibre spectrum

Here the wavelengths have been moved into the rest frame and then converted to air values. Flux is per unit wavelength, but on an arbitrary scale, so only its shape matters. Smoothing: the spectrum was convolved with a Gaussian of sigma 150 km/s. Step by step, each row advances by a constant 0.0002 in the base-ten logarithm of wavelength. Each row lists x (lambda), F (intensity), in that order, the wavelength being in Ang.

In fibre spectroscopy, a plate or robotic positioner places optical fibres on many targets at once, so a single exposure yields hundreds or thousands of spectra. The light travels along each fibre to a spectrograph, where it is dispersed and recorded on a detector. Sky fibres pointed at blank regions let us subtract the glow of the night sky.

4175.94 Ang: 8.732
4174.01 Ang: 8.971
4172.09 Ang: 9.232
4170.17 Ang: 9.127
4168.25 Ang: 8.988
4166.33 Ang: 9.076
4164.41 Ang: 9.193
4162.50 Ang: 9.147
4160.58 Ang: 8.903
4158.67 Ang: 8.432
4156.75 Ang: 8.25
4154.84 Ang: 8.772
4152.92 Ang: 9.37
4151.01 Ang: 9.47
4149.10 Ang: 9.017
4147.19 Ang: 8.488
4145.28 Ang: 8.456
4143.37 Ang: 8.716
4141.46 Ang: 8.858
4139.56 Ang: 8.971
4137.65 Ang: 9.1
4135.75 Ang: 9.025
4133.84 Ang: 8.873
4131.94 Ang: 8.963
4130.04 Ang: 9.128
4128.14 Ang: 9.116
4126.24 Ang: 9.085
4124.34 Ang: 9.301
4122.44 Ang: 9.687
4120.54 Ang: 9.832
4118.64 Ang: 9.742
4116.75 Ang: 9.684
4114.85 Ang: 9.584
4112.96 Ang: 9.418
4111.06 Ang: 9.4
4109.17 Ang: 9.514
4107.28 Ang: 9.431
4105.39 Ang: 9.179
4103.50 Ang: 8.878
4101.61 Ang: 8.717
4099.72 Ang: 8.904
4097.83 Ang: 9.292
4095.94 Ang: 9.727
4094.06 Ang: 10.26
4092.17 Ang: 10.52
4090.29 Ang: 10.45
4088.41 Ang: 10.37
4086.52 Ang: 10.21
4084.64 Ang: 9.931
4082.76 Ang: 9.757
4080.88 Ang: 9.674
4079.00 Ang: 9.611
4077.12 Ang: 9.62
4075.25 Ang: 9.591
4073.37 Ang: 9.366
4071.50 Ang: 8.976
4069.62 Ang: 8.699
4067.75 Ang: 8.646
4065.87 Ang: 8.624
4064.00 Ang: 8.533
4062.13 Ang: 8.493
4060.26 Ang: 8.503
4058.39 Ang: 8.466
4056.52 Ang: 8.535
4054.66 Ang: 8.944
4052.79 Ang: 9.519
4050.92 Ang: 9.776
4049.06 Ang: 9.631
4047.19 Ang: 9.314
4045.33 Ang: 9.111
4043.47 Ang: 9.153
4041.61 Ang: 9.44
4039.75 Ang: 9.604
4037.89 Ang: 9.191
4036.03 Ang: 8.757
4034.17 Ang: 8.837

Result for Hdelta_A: -3.0 Ang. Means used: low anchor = 9.06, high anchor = 8.88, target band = 9.65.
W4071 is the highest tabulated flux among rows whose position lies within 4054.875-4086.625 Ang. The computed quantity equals 10.21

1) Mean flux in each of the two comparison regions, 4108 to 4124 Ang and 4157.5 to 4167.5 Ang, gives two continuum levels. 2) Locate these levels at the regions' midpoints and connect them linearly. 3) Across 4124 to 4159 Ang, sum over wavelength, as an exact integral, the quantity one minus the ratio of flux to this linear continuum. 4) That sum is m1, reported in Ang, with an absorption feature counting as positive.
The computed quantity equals 1.2 Ang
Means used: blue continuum 9.59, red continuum 8.94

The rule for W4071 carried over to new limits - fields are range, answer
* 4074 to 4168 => 10.52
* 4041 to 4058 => 9.776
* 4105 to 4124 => 9.832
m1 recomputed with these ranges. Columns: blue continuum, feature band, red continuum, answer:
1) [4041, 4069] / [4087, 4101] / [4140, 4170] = -1.5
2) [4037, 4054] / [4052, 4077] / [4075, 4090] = 2.1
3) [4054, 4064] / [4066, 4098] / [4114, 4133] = -2.9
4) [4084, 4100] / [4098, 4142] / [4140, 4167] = 1.1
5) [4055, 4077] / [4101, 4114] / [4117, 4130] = 0.1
